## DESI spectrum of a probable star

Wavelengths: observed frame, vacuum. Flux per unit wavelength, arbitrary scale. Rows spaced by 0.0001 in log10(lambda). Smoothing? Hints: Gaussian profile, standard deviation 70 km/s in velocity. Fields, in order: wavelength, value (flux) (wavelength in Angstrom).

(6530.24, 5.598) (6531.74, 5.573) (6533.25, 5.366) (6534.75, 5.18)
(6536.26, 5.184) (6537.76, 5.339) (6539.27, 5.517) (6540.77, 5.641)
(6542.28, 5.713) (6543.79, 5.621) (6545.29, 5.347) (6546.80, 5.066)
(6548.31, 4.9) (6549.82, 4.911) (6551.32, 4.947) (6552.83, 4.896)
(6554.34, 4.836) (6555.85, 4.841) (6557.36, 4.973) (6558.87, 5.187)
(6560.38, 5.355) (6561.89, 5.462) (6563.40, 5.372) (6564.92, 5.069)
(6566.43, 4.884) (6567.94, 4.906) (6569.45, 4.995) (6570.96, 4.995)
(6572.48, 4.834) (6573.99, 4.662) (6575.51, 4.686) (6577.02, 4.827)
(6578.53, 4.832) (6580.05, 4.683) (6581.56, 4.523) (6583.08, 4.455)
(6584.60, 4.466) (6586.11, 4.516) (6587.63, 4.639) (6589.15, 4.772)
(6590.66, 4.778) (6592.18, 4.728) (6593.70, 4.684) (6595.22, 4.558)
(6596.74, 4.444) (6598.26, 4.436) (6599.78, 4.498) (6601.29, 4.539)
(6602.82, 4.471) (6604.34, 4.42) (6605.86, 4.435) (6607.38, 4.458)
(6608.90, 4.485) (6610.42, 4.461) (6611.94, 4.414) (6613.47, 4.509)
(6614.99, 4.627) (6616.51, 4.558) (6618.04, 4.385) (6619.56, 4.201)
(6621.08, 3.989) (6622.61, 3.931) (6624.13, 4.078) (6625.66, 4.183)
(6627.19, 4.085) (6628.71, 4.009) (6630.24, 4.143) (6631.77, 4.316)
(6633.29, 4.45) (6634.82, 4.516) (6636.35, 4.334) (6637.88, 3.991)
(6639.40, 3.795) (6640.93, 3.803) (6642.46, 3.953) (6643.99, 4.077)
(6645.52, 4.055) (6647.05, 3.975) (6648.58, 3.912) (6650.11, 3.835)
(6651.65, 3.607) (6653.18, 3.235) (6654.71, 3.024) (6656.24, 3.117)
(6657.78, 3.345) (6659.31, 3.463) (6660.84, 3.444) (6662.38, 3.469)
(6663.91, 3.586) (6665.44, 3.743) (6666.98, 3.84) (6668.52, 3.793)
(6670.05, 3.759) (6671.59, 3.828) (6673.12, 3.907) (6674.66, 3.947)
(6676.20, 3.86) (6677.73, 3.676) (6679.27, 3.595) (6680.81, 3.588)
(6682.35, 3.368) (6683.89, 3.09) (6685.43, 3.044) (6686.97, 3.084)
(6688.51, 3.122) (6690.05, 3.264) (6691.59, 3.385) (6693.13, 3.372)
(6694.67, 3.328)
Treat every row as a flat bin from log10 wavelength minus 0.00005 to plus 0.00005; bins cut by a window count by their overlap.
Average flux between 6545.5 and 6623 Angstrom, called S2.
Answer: 4.7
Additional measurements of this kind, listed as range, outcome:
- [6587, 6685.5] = 4.04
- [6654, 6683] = 3.6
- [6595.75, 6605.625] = 4.47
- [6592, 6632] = 4.37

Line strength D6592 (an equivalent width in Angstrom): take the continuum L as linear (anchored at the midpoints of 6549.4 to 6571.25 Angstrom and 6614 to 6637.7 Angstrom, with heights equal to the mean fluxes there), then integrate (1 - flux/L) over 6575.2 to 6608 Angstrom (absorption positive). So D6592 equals 0.6 Angstrom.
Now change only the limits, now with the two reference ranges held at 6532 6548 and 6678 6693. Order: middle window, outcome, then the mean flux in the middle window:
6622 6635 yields -0.2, 4.18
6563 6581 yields 0.2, 4.88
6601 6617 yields -0.3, 4.49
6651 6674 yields 0.5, 3.55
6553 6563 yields 0.0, 5.11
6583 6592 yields 0.2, 4.62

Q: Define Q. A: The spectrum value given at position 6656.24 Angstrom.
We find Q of 3.117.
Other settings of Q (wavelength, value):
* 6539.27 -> 5.517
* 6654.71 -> 3.024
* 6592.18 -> 4.728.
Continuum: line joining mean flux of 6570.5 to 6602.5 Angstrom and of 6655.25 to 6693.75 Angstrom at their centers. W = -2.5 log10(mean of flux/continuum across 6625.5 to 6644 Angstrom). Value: -0.03 mag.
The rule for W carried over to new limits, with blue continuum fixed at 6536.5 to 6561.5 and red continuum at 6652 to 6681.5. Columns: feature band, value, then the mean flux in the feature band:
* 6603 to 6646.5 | -0.02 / 4.24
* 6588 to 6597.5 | -0.01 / 4.66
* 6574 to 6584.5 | 0.03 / 4.65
